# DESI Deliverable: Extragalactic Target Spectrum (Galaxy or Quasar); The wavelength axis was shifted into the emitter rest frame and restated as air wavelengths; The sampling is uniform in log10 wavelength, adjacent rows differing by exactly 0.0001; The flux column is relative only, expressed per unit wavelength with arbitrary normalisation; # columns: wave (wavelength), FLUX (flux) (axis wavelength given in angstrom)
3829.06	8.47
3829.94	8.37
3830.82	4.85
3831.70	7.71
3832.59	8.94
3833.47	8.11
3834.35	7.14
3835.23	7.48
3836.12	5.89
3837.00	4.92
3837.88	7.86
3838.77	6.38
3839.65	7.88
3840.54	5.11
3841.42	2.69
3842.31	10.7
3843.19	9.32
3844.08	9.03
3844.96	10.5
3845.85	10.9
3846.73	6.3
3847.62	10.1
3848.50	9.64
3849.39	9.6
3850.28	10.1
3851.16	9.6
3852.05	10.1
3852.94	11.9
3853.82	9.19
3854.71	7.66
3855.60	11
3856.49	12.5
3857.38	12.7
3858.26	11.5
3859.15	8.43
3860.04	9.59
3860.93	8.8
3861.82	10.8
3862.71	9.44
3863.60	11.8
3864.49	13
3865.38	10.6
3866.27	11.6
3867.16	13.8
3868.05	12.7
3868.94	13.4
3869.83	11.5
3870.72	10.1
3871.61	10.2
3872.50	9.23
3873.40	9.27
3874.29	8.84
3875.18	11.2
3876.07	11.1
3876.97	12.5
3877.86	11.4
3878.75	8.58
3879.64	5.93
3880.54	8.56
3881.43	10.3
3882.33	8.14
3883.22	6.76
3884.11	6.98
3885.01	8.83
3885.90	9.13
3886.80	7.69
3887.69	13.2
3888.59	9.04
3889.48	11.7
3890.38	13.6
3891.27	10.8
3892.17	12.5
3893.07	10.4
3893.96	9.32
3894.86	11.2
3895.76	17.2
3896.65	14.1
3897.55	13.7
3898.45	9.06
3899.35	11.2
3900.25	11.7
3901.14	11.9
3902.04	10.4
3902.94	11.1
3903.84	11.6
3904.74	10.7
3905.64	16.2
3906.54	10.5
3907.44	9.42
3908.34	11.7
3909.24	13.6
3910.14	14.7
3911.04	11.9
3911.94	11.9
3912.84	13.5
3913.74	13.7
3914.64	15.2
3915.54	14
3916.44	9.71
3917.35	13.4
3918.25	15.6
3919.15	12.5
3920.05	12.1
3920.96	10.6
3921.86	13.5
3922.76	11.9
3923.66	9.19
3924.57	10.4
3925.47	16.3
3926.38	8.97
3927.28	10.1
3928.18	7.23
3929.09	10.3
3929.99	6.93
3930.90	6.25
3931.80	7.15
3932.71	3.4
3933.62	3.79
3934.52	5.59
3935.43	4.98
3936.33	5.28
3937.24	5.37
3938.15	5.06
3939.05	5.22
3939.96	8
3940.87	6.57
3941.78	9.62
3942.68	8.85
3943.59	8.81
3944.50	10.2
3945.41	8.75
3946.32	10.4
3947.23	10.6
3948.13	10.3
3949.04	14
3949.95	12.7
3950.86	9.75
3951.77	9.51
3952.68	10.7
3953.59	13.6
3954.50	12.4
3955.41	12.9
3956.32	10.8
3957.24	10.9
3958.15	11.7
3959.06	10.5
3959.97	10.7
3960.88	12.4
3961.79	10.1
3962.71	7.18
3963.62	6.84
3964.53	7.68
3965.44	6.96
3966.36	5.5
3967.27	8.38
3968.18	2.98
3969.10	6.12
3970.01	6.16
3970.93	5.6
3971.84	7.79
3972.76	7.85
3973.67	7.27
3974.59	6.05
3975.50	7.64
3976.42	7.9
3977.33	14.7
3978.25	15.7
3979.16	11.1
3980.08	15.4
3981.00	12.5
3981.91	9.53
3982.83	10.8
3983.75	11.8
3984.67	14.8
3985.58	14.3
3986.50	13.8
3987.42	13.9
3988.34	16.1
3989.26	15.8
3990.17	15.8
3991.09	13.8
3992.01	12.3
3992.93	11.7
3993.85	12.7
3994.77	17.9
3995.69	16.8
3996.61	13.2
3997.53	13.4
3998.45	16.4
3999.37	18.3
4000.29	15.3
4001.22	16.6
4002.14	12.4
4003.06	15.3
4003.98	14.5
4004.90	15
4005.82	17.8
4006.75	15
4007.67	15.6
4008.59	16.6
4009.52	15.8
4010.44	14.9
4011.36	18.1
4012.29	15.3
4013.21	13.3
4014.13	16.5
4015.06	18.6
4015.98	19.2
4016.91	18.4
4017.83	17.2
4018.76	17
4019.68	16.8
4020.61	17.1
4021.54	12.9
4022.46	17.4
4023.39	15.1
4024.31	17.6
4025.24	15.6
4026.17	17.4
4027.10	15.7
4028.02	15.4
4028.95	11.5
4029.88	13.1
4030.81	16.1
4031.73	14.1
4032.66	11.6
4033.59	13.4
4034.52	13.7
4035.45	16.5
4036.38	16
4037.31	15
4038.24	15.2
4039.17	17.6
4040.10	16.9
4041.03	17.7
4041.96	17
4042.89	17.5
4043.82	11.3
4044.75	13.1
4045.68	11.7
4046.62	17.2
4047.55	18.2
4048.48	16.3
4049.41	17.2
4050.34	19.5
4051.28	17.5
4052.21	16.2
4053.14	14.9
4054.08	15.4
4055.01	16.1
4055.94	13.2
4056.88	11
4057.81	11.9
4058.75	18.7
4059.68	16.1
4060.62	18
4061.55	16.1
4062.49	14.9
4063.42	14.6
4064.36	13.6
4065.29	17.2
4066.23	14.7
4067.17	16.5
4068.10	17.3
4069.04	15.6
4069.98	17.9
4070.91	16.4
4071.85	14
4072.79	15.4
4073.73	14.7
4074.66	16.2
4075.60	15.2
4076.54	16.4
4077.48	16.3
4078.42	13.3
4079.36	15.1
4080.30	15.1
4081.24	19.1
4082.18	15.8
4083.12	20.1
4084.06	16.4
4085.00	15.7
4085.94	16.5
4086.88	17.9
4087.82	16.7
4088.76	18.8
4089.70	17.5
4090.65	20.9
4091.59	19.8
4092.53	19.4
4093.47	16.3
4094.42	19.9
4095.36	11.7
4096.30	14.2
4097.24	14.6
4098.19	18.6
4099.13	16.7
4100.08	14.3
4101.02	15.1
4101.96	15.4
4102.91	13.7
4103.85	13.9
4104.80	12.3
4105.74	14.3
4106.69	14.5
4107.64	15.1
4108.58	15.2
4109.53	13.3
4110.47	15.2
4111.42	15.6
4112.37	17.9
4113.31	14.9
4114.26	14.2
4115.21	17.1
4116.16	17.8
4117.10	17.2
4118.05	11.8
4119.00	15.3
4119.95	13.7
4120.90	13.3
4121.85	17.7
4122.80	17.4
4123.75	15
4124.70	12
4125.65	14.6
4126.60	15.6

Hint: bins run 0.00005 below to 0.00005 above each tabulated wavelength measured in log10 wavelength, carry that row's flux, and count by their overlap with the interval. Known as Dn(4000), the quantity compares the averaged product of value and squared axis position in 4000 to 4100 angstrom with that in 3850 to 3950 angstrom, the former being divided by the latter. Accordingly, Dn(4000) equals 1.66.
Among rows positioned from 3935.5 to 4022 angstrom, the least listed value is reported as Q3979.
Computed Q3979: 2.98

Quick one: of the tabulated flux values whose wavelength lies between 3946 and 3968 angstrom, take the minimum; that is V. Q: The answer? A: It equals 5.5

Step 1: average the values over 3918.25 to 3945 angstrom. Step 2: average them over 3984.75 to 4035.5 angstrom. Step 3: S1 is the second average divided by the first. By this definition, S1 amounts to 1.8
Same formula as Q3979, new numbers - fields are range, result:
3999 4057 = 11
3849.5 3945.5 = 3.4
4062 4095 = 13.3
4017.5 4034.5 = 11.5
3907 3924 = 9.19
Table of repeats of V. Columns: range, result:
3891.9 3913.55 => 9.06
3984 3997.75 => 11.7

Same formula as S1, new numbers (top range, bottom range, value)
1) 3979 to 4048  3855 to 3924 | 1.35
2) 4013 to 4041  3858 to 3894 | 1.53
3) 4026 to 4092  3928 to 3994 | 1.64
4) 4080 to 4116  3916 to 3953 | 1.75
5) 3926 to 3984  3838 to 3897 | 0.88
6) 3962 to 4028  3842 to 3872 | 1.26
